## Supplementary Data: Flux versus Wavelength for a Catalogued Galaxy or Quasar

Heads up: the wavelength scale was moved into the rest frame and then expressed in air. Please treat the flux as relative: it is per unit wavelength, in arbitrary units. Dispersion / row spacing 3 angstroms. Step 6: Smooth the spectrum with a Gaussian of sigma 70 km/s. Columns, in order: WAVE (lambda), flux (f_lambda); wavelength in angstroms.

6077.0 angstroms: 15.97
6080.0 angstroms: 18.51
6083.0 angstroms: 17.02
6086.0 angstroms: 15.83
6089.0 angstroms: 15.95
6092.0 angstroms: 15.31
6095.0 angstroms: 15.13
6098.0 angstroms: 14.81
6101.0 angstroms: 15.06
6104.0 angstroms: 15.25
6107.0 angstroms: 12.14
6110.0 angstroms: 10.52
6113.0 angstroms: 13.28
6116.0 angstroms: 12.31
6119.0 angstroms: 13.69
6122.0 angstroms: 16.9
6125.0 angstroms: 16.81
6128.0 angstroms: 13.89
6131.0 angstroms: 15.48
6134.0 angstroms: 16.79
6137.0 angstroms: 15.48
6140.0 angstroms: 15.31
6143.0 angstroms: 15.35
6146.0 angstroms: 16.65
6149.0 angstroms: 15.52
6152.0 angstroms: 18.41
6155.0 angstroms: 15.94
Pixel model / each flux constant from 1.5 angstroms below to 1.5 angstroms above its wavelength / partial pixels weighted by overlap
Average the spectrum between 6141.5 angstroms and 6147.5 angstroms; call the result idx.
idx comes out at 16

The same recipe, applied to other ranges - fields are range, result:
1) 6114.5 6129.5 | 14.7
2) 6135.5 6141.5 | 15.4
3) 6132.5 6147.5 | 15.9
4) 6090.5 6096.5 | 15.2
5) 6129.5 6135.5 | 16.1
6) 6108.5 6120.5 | 12.5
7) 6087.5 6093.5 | 15.6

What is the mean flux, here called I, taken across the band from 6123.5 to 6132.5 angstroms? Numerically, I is 15.4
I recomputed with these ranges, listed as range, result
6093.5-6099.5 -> 15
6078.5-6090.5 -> 16.8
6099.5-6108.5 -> 14.2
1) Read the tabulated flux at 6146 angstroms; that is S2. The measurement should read 16.65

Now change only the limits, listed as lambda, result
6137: 15.48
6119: 13.69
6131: 15.48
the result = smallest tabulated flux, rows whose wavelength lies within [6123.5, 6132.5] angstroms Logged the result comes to 13.89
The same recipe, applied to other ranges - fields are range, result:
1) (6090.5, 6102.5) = 14.81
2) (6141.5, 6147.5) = 15.35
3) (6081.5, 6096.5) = 15.13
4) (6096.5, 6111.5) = 10.52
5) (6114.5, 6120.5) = 12.31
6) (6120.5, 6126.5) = 16.81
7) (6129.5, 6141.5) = 15.31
